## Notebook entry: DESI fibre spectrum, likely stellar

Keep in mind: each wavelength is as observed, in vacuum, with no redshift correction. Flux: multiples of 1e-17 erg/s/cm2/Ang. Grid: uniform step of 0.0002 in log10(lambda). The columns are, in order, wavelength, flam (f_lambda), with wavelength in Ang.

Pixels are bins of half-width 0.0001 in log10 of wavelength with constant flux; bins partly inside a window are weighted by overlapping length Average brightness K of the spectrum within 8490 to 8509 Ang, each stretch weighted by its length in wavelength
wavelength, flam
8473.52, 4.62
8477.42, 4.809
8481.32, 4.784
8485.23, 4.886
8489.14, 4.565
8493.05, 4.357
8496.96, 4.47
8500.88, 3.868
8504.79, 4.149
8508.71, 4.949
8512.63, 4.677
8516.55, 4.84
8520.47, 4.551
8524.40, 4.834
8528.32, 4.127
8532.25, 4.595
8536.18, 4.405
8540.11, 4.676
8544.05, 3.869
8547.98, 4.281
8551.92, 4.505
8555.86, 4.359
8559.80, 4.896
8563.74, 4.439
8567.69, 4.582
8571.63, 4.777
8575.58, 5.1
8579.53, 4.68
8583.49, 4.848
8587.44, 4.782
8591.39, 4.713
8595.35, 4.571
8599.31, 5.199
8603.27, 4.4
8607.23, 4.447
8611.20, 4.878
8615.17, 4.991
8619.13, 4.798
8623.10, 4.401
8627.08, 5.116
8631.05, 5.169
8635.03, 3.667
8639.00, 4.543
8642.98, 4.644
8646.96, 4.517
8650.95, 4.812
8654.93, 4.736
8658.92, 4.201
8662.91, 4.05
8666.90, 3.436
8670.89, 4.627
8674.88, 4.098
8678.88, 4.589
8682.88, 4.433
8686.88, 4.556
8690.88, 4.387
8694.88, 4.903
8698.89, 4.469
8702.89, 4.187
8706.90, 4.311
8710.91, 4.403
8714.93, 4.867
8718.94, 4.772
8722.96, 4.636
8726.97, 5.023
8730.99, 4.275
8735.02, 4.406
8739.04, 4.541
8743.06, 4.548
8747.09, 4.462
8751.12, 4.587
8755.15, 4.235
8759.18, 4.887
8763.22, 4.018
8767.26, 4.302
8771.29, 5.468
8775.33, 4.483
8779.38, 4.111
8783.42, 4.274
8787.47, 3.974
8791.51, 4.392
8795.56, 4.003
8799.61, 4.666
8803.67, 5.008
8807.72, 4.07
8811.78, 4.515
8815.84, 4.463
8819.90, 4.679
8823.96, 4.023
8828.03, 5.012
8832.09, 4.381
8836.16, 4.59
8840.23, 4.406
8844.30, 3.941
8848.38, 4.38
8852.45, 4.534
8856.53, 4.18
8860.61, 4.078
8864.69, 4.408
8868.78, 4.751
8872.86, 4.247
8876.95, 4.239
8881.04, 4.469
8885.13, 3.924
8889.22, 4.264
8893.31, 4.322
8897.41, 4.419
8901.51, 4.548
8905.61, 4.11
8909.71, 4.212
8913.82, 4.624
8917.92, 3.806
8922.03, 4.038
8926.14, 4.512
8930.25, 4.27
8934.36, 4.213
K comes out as 4.32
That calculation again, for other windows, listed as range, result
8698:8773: 4.55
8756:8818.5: 4.44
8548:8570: 4.54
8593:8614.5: 4.72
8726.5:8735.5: 4.51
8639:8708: 4.41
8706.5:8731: 4.66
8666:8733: 4.49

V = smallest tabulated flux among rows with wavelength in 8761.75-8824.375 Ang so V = 3.974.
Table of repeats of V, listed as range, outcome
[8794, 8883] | 3.941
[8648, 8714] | 3.436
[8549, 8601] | 4.359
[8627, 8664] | 3.667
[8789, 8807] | 4.003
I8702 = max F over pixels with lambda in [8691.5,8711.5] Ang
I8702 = 4.903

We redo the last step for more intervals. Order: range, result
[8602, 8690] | 5.169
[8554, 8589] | 5.1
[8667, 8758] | 5.023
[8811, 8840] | 5.012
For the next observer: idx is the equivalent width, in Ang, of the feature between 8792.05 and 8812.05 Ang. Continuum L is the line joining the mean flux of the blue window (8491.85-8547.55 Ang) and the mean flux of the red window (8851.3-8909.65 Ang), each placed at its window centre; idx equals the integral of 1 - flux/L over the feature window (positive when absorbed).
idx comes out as -0.5 Ang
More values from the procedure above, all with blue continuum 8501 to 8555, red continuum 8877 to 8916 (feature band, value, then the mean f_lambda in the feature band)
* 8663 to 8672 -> 0.9 Ang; 3.98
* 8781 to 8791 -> 0.5 Ang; 4.17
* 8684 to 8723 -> -1.3 Ang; 4.54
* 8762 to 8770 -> 0.1 Ang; 4.3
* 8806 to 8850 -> -0.6 Ang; 4.41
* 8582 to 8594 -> -0.9 Ang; 4.77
